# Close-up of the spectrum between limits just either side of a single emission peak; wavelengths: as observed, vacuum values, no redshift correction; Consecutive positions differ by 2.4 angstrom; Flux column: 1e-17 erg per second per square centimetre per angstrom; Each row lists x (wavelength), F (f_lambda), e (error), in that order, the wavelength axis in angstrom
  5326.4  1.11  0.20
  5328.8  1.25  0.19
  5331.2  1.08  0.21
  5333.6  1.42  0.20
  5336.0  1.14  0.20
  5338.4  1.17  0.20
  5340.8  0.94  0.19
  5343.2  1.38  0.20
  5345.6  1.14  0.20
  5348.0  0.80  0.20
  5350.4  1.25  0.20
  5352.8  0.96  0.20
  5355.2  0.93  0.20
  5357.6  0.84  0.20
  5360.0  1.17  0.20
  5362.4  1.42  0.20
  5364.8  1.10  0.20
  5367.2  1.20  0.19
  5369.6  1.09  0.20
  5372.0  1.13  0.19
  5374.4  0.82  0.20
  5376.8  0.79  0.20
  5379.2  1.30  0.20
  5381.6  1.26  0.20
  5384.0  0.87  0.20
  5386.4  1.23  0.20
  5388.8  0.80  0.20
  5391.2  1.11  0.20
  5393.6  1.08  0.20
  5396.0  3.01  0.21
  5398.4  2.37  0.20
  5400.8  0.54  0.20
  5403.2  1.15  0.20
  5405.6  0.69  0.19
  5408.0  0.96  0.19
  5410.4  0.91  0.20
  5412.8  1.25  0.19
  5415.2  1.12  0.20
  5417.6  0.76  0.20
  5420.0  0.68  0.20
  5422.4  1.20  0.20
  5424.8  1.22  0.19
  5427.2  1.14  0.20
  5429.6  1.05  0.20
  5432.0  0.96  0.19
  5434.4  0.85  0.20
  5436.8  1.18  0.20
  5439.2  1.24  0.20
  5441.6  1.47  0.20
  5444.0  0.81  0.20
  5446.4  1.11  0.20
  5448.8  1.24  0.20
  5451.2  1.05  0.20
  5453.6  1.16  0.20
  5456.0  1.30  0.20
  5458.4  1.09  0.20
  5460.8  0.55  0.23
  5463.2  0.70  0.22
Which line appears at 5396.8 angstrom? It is H-beta 4861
